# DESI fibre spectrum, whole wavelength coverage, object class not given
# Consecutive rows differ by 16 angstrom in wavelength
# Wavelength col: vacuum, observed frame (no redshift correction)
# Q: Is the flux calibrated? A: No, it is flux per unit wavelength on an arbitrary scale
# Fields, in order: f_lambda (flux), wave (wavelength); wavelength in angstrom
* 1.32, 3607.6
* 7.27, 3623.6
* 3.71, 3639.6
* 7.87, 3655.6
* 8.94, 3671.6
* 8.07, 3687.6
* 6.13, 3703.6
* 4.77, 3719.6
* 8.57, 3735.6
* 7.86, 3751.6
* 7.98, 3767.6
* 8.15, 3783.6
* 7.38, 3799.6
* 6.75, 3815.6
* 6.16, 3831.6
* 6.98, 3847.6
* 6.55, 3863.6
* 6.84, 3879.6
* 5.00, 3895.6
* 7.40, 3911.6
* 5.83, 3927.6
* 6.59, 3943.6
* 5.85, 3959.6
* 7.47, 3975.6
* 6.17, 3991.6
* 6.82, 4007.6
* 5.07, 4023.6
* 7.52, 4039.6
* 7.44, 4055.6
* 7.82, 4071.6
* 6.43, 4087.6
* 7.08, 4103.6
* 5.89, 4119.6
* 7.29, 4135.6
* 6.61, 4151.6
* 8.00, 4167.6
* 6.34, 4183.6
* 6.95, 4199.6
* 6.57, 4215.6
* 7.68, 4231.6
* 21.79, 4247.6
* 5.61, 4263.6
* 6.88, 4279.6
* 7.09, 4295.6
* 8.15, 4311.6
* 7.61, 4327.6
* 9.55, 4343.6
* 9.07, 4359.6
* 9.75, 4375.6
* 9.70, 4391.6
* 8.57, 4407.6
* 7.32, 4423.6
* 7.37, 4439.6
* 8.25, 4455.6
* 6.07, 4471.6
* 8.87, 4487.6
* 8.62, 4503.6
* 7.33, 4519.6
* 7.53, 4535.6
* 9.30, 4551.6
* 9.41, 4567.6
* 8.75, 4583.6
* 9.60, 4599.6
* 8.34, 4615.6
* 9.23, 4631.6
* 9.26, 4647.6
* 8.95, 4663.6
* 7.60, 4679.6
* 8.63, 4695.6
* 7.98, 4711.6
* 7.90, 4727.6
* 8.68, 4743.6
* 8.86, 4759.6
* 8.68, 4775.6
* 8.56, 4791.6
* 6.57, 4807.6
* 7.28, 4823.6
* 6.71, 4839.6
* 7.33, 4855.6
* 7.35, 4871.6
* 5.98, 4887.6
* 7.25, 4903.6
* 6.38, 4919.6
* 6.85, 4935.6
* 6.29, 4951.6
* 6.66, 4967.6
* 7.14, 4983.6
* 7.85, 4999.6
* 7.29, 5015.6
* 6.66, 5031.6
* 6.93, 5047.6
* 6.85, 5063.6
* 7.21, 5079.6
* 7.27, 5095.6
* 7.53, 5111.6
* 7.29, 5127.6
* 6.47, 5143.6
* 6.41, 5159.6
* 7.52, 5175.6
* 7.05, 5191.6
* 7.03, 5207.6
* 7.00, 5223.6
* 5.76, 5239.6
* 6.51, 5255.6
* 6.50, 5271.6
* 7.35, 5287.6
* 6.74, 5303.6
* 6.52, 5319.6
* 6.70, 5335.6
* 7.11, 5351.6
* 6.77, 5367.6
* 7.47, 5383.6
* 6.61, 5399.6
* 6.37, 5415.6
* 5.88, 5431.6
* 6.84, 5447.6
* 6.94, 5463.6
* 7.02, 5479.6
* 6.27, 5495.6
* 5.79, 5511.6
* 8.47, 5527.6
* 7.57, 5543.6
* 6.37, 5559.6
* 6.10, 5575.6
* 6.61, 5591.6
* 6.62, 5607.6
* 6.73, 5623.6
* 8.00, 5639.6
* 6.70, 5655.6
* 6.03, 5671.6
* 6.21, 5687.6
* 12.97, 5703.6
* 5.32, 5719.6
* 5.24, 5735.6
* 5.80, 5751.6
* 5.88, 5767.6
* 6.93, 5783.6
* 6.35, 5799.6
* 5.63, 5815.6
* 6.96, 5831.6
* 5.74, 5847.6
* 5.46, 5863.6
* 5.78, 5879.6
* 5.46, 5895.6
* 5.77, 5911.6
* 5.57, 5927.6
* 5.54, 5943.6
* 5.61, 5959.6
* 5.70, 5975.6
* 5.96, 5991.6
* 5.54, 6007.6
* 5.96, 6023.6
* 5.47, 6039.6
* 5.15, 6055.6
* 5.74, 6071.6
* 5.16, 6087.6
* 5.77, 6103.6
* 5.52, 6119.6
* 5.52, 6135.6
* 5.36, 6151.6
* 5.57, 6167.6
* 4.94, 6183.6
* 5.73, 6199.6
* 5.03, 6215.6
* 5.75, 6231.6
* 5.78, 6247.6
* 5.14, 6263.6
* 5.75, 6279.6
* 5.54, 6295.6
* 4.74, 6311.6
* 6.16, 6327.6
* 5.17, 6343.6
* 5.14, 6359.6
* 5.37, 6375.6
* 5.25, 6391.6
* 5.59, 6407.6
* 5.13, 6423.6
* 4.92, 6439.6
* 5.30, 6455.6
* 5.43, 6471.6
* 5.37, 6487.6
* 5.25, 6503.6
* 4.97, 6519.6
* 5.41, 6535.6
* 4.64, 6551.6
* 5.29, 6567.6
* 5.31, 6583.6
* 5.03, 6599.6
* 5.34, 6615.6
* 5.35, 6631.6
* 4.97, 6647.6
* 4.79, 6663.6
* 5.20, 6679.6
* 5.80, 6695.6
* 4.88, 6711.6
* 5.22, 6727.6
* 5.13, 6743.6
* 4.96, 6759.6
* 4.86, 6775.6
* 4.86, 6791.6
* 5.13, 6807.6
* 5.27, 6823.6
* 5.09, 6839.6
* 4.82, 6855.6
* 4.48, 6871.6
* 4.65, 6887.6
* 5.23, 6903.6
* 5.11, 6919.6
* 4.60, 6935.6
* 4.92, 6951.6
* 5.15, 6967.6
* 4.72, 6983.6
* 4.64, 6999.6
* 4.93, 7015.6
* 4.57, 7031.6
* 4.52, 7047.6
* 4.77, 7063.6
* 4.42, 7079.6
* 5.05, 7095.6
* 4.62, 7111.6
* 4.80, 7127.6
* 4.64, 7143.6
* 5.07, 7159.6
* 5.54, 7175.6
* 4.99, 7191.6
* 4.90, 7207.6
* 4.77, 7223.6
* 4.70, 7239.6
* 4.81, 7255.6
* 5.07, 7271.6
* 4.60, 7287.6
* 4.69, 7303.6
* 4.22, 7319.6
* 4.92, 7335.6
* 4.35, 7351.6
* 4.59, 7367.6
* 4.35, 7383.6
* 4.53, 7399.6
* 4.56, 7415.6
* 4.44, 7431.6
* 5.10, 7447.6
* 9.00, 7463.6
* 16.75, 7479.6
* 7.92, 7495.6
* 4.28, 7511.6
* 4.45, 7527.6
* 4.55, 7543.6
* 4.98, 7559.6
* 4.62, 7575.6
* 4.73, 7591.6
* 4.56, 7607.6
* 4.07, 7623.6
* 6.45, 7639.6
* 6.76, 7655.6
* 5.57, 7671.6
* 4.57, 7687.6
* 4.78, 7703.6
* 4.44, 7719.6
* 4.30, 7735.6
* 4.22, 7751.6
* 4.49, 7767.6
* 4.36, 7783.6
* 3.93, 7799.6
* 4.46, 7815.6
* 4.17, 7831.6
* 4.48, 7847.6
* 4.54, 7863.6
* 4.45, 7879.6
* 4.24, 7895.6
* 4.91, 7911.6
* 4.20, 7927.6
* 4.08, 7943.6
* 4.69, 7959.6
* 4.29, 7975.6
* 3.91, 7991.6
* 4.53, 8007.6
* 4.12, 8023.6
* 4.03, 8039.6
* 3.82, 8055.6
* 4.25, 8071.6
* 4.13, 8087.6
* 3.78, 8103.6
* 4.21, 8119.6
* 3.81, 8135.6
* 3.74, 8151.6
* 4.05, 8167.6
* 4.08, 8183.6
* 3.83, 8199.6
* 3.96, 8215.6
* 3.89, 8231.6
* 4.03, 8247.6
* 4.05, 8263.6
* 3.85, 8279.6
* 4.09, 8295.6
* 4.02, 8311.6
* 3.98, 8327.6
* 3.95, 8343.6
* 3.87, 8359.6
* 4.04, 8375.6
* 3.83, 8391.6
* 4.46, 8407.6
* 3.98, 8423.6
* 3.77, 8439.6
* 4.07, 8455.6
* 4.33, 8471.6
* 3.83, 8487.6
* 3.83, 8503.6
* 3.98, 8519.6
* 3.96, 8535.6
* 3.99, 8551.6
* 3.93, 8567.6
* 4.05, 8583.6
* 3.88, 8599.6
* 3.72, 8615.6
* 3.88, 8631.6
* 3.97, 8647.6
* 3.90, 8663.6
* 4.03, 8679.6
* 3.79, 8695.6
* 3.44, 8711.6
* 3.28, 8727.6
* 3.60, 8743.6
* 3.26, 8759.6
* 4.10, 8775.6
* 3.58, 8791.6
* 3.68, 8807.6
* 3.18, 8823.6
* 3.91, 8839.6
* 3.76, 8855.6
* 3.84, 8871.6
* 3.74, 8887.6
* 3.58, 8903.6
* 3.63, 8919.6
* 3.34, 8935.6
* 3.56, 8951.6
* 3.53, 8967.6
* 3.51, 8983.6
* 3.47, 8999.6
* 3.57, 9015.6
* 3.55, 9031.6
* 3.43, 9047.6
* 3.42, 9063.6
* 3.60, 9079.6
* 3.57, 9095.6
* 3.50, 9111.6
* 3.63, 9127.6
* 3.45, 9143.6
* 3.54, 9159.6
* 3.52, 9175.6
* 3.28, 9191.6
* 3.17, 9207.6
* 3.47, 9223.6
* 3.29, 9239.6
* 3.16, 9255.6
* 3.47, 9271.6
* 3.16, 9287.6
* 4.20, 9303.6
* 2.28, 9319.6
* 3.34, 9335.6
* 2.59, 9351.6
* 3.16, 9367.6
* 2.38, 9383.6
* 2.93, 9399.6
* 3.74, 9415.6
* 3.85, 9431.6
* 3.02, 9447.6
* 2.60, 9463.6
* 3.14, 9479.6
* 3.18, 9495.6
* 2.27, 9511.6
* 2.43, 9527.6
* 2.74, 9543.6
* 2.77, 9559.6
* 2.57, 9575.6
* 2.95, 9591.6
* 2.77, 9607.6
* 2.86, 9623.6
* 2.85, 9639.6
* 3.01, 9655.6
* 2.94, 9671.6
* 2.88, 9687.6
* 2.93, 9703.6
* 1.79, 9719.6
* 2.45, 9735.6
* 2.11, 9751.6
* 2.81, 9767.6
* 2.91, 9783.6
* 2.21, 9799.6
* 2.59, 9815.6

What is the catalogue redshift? 0.138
